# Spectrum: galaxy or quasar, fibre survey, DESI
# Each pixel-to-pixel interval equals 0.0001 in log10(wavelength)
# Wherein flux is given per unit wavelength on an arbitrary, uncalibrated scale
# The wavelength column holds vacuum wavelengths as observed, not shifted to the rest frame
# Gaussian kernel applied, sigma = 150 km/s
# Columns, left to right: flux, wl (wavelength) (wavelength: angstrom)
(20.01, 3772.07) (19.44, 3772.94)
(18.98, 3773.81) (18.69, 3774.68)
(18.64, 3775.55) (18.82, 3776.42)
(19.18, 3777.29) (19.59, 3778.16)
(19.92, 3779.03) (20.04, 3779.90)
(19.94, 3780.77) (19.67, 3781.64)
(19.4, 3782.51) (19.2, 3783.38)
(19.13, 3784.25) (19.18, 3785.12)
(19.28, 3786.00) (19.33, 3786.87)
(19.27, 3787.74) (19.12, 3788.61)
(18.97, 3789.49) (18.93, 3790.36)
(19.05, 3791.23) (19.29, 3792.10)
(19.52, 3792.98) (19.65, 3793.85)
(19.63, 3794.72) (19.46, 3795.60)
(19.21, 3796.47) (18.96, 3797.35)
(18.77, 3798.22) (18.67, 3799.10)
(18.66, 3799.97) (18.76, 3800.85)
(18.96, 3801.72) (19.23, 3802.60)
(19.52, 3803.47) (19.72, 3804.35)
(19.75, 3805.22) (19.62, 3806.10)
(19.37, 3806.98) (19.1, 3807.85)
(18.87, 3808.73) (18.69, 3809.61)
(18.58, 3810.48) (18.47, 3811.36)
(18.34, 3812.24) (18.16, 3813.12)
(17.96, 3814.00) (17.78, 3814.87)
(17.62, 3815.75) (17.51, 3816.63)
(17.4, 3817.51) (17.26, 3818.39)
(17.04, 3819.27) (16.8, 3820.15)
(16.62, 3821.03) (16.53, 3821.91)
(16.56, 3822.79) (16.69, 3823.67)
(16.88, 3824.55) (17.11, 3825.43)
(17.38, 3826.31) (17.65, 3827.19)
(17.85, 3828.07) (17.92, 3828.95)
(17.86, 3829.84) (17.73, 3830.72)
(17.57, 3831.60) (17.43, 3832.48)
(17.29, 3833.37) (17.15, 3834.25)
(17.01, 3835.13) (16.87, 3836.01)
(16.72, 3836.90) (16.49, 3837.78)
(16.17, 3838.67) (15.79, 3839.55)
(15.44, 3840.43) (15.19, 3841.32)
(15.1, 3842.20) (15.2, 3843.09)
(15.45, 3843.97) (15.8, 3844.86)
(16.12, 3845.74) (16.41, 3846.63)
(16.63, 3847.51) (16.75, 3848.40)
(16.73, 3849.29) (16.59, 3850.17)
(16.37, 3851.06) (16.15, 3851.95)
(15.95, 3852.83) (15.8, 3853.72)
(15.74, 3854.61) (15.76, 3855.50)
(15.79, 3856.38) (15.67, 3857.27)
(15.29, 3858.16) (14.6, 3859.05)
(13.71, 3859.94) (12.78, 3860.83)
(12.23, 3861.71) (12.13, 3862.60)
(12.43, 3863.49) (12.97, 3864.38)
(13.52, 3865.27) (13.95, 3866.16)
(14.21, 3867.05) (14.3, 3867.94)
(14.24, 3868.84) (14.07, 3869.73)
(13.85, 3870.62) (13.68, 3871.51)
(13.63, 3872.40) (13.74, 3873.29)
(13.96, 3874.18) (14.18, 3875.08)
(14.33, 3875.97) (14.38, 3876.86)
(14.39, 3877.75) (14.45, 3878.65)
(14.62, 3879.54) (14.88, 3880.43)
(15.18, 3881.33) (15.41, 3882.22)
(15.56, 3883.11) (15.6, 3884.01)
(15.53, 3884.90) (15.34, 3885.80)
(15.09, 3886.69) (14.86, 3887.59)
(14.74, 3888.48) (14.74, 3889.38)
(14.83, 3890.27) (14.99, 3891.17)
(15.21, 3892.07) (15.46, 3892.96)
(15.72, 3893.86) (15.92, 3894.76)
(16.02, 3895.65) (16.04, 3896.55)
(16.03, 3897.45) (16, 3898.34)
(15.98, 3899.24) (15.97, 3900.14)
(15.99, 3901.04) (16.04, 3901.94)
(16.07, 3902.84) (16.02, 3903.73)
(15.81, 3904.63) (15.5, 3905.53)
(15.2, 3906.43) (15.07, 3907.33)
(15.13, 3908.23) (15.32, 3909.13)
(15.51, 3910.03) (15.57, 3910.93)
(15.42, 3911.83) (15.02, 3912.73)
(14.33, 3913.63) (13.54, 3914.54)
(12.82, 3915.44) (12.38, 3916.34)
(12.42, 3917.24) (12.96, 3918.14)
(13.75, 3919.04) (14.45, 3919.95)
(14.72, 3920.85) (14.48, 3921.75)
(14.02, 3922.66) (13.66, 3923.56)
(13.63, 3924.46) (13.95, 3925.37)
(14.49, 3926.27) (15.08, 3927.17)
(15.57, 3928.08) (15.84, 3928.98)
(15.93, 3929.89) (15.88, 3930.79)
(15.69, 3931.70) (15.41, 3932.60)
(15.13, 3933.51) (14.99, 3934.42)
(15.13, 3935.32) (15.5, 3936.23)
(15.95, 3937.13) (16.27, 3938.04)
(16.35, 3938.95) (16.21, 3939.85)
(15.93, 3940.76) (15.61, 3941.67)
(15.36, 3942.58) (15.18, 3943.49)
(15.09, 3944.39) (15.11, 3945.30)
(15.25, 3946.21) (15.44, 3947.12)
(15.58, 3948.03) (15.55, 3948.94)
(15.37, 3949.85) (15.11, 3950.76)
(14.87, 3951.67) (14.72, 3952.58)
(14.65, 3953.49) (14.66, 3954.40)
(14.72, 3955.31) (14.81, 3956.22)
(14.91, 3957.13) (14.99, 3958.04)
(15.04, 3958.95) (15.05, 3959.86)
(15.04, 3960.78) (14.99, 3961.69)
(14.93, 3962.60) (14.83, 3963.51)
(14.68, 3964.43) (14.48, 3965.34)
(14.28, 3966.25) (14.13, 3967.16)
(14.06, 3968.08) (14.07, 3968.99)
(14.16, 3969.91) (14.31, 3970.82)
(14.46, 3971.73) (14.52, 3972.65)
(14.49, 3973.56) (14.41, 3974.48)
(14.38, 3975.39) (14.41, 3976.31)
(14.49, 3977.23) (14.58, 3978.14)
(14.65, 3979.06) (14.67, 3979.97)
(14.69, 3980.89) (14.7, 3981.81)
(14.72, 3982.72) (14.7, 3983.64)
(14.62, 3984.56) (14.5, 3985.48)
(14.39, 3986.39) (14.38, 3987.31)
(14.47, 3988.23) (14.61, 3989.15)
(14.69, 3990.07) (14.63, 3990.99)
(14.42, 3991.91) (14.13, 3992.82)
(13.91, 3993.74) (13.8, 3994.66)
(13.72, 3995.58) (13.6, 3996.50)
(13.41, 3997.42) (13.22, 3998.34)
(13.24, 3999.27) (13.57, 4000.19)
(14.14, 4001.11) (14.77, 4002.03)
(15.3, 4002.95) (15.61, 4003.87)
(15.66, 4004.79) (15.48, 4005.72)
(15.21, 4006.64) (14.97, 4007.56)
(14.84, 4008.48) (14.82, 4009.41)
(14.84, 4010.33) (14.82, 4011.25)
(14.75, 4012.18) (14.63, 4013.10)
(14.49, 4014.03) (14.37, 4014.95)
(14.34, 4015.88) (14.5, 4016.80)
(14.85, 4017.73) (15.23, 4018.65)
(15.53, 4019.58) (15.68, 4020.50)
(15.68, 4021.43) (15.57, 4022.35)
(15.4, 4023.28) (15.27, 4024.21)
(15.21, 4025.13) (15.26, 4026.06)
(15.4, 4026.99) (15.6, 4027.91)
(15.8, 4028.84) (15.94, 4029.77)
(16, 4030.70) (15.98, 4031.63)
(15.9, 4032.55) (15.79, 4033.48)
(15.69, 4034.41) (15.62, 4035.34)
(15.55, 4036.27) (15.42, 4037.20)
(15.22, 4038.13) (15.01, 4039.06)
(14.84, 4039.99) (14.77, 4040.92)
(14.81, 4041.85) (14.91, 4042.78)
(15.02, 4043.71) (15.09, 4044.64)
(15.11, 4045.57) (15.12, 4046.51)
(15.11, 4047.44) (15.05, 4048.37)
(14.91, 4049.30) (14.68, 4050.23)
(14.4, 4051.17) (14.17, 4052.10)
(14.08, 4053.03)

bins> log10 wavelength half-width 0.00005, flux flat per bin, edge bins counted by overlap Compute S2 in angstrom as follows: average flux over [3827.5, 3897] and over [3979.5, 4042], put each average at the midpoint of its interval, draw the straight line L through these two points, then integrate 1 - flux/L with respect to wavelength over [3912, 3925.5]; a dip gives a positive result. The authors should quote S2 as 1.2 angstrom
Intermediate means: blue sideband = 15.3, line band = 13.8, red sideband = 14.9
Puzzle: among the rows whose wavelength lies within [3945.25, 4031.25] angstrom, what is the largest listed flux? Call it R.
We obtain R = 16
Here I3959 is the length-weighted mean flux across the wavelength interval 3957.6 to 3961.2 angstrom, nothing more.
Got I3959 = 15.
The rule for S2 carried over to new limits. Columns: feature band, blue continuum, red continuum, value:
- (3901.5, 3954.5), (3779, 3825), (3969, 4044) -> 4.13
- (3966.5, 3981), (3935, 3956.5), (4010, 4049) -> 0.86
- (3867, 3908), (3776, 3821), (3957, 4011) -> 4.16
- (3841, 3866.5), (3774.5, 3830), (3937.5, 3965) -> 3.47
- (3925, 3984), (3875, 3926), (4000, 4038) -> 0.27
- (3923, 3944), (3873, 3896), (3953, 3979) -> -0.84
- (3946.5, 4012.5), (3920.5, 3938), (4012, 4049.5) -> 2.29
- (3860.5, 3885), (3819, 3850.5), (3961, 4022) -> 3.18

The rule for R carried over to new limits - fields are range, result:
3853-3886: 15.8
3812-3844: 18.34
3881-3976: 16.35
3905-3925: 15.57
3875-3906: 16.07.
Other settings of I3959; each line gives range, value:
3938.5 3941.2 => 16.2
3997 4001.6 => 13.5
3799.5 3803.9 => 19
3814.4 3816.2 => 17.8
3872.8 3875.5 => 13.9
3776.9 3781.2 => 19.7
